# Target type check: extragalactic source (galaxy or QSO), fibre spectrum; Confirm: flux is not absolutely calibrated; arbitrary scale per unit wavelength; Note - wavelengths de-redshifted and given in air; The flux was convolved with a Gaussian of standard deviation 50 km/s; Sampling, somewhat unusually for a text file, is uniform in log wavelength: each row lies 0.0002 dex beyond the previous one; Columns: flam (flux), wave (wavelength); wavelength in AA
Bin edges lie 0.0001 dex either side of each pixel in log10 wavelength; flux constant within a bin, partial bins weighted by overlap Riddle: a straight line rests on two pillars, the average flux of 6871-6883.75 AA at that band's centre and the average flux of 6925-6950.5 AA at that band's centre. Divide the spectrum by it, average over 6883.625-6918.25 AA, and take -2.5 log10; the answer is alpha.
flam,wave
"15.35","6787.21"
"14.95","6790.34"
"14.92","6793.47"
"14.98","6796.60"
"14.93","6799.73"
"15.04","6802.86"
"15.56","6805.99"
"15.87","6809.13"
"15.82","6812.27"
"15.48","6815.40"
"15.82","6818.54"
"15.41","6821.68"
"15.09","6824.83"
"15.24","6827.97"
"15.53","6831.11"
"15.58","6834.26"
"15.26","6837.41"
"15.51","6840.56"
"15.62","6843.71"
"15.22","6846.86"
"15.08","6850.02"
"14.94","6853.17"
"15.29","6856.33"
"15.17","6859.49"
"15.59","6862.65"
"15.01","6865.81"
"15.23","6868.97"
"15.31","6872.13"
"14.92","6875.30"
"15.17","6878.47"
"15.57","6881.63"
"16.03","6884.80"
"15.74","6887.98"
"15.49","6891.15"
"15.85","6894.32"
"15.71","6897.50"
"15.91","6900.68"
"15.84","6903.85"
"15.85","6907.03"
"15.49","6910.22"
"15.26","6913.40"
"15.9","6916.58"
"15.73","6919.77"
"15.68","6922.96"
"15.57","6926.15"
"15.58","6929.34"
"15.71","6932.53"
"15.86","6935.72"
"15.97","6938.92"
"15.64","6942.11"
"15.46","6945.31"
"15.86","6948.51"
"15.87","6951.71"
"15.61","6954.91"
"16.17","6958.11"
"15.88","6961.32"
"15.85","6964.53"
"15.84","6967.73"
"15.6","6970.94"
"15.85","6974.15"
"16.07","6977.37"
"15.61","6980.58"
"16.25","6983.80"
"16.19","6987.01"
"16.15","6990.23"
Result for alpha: -0.02 mag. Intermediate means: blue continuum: 15.3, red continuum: 15.7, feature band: 15.7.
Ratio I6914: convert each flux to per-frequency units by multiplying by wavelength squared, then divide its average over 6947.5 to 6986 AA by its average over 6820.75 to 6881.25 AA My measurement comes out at 1.07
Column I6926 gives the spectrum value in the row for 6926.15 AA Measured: 15.57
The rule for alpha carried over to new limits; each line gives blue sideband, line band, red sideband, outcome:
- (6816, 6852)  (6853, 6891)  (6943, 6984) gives 0.01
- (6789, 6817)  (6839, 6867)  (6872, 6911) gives 0.01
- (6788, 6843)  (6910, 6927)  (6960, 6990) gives 0.01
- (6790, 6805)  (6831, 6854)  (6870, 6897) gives -0.01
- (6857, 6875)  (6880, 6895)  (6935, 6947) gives -0.02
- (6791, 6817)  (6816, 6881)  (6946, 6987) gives 0.01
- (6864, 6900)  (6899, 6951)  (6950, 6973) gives 0.00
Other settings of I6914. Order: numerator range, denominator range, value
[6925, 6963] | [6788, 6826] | 1.07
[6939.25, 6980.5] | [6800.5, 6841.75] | 1.06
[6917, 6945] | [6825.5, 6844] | 1.05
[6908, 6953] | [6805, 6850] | 1.04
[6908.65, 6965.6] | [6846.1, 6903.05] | 1.04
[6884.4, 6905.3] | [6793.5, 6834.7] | 1.05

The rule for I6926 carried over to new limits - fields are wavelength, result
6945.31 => 15.46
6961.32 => 15.88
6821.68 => 15.41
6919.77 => 15.73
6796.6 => 14.98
